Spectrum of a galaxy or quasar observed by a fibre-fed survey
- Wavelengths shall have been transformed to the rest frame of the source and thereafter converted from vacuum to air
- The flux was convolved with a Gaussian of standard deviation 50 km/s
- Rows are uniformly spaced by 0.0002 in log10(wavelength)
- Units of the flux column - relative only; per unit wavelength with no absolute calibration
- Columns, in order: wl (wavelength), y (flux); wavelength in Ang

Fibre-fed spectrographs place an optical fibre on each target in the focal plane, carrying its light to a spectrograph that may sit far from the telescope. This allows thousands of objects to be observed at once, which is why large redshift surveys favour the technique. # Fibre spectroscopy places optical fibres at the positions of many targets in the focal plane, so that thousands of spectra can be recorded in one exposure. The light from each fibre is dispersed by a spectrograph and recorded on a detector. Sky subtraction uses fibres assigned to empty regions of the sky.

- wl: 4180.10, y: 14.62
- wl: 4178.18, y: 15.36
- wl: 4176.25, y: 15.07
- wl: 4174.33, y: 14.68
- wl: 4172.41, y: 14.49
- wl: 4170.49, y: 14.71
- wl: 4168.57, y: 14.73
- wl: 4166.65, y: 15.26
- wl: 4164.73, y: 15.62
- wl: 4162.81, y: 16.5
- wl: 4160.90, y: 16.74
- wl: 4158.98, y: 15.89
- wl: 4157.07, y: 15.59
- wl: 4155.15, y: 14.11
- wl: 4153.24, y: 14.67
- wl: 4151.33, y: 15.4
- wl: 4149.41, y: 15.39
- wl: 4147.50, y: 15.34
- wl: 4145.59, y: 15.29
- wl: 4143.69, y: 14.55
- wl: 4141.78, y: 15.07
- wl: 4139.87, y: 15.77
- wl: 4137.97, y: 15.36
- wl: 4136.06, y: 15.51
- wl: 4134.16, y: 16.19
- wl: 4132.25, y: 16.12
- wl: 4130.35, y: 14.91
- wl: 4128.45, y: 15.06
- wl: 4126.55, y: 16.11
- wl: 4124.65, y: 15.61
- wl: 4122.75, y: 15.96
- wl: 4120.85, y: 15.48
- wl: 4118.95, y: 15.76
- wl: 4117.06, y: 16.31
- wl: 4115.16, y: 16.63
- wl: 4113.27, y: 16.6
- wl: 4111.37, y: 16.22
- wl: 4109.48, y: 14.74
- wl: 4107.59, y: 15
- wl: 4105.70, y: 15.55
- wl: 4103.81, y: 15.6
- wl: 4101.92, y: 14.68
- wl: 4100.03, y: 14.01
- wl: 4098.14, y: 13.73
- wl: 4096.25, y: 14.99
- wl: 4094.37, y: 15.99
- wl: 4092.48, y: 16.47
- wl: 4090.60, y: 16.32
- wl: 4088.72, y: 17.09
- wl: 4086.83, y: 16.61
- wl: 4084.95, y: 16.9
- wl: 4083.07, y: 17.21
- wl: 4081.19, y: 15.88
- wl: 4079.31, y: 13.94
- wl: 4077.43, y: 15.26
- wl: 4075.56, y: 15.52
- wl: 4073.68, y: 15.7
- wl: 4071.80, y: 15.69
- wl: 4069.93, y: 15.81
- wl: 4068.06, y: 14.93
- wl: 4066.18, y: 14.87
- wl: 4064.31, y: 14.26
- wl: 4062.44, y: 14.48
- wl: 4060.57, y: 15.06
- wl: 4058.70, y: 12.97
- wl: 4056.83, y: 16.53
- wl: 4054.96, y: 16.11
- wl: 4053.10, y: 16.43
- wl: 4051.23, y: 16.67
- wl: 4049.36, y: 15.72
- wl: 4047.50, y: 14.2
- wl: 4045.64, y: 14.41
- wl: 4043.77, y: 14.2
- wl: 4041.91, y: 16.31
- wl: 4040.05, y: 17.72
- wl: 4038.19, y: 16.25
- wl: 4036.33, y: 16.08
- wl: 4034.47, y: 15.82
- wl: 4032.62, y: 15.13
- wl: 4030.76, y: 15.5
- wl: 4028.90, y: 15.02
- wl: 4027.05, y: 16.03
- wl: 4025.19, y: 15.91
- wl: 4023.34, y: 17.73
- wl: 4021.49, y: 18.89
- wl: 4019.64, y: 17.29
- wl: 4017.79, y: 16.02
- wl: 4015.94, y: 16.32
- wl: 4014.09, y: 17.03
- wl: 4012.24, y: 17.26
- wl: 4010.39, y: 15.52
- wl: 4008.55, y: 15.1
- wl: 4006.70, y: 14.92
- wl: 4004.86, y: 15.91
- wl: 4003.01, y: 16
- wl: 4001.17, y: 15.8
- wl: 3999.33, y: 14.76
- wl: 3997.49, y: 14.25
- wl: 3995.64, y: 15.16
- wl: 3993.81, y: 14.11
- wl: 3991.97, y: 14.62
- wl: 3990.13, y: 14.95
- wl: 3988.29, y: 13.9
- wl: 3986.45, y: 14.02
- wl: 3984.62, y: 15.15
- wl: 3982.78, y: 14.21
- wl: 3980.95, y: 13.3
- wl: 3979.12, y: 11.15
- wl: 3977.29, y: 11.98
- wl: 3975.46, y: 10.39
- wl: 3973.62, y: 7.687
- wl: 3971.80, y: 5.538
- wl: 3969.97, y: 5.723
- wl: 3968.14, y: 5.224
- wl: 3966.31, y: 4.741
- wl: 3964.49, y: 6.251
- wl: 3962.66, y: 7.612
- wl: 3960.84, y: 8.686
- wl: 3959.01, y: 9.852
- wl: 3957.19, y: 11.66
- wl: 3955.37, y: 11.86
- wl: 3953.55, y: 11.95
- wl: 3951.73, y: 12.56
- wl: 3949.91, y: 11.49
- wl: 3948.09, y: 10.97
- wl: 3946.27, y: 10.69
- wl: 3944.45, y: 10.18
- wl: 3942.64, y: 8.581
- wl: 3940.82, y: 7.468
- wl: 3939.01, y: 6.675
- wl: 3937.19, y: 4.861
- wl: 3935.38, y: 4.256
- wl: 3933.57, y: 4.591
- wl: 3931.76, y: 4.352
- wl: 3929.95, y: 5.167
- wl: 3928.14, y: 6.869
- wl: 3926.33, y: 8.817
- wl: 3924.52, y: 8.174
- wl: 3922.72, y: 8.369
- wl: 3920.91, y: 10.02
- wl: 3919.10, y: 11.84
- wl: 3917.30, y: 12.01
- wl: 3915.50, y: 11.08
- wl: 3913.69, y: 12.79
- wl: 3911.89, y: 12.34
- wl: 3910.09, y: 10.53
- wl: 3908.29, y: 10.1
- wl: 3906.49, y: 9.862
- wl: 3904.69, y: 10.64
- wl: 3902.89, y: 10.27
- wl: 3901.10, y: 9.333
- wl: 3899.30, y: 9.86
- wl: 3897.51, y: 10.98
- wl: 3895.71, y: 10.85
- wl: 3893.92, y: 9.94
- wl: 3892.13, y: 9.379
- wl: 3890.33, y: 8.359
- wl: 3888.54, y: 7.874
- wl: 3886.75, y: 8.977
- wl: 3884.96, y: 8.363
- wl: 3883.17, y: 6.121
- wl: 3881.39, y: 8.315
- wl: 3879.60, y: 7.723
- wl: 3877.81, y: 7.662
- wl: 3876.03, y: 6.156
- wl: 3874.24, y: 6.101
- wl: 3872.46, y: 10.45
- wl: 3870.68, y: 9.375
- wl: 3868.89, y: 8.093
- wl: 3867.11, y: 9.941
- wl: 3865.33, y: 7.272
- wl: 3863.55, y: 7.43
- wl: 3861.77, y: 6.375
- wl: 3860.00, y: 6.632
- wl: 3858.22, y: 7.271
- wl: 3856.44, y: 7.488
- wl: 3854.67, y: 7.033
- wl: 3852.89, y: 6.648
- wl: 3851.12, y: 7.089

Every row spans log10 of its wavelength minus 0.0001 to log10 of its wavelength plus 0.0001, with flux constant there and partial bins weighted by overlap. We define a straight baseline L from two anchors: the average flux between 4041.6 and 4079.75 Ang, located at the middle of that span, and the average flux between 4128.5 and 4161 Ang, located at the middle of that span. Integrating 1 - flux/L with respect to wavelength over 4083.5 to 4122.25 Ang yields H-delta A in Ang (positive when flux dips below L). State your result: -1.22 Ang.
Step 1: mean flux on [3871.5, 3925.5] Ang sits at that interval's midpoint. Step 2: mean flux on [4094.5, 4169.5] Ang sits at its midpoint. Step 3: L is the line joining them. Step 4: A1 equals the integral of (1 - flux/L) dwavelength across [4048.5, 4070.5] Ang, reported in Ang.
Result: -2.8 Ang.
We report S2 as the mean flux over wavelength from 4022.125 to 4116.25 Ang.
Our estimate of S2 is 15.6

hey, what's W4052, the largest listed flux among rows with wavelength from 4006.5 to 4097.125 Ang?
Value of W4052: 18.89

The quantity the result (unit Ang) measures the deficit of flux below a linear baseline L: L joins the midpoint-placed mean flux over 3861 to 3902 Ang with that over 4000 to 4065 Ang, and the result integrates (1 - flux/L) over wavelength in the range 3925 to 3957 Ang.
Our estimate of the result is 8.63 Ang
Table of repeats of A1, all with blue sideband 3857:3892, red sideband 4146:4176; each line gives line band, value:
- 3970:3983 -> 0.5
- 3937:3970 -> 3.0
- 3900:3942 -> 1.2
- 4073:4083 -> -1.8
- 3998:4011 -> -4.8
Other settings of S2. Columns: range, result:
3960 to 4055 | 13.9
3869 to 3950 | 8.83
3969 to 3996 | 12.1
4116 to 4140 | 15.7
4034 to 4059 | 15.7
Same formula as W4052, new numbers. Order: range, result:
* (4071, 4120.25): 17.21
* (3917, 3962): 12.56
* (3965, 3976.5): 10.39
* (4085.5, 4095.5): 17.09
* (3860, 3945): 12.79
